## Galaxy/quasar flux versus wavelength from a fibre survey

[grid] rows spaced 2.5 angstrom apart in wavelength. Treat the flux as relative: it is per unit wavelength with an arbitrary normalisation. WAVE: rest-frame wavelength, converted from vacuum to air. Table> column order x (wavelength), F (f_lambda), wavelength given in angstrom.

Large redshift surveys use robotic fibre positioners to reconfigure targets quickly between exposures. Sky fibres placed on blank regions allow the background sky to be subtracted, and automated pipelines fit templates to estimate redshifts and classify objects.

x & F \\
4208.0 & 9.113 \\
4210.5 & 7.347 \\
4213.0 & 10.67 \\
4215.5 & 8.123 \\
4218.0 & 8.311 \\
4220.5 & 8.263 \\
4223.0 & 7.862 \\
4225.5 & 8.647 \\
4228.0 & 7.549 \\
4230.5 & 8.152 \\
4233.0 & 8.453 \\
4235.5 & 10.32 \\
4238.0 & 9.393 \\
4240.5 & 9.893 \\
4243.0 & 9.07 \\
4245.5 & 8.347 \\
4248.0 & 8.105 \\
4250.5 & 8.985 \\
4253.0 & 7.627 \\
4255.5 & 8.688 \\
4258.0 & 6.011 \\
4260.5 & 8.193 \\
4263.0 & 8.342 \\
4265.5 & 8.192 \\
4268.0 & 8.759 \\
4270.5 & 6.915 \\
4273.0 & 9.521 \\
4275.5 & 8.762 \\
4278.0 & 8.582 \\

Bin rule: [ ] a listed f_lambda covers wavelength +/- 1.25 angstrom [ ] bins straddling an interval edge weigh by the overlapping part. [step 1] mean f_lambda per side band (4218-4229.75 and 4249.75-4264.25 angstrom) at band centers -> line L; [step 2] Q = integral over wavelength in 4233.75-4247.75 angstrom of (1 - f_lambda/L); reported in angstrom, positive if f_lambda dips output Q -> -2.2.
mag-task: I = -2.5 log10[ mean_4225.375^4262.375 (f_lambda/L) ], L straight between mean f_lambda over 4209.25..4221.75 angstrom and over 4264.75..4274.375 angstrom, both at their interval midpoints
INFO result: -0.01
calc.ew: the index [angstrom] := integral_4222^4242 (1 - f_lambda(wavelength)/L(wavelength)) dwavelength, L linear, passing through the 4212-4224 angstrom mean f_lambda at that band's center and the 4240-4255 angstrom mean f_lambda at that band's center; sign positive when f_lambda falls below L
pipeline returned -0.43 angstrom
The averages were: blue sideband 8.62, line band 8.8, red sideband 8.61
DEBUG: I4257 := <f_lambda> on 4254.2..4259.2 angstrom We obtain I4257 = 7.37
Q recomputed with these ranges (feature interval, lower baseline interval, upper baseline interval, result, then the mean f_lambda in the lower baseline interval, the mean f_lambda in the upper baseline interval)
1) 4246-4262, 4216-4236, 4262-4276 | 0.8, 8.36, 8.4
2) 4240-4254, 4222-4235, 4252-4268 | -1.0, 8.26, 7.92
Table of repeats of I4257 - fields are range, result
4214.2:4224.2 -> 8.15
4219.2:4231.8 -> 8.1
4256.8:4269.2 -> 7.9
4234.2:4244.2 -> 9.67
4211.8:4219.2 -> 9.03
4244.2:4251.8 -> 8.48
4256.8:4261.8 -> 7.13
